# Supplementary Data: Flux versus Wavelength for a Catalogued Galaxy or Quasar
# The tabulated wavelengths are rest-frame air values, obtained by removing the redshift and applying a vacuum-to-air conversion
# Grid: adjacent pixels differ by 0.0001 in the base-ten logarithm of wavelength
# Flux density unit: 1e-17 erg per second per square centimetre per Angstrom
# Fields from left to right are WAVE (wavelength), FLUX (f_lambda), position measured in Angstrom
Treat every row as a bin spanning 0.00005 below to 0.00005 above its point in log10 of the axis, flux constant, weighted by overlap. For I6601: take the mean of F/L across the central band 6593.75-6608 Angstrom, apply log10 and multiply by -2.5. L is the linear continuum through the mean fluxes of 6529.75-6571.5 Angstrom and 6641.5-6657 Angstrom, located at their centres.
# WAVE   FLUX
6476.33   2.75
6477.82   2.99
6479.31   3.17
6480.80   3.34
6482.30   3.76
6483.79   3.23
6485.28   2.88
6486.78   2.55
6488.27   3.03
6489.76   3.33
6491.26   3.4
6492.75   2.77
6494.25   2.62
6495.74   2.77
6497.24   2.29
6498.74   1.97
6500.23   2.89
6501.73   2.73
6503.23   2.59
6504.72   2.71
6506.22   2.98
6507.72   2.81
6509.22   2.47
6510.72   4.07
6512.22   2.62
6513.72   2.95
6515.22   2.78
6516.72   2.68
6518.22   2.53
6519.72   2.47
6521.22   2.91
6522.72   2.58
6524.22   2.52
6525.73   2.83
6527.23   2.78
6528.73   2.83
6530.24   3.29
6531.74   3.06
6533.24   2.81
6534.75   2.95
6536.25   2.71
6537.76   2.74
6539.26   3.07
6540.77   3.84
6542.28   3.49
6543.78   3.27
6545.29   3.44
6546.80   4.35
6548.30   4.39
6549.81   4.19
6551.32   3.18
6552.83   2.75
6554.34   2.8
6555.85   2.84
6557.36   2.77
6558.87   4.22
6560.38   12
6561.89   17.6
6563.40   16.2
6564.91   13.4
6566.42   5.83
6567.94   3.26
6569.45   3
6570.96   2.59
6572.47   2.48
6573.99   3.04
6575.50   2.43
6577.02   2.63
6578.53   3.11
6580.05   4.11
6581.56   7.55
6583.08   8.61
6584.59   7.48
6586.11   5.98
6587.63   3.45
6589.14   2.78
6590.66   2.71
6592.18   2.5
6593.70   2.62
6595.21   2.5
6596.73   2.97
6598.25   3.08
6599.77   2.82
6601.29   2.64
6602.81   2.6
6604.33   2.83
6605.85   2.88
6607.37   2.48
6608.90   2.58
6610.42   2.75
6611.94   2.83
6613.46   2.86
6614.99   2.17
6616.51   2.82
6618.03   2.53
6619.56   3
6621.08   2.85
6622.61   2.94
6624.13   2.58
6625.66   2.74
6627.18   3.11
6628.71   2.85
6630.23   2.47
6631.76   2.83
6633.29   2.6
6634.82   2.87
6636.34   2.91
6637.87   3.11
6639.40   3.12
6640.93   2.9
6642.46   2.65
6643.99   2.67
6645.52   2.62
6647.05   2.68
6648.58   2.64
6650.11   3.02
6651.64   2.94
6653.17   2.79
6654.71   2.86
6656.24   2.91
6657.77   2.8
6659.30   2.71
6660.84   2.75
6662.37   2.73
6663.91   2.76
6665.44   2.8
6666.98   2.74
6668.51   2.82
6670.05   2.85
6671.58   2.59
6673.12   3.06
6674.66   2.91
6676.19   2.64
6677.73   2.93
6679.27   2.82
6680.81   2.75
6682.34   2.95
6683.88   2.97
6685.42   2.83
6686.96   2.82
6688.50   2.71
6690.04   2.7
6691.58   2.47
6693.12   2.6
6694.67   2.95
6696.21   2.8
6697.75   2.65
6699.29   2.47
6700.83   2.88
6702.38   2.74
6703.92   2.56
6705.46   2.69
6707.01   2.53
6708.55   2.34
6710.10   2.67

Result 0.37 mag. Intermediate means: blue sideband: 5.03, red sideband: 2.78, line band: 2.75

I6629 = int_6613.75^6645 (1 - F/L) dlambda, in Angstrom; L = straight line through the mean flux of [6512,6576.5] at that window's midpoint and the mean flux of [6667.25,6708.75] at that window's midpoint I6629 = 5.2 Angstrom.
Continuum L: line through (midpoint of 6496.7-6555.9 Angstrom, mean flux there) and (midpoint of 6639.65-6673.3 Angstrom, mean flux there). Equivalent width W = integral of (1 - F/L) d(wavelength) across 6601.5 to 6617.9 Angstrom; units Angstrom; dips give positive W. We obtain 1.1 Angstrom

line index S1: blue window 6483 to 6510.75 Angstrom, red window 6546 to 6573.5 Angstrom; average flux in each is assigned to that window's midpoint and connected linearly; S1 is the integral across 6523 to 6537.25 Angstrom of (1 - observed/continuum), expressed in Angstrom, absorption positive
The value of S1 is 5.16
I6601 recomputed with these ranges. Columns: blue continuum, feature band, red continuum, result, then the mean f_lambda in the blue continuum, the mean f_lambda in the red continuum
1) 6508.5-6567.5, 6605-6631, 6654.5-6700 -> 0.25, 4.36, 2.78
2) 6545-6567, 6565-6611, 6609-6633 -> 0.29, 6.74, 2.75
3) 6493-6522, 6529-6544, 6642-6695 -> -0.14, 2.73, 2.78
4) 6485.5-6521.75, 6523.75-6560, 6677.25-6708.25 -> -0.19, 2.79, 2.73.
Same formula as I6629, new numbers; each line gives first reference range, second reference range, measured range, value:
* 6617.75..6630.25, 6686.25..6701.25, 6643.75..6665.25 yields -0.12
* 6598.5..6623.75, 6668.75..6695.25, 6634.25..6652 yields -0.53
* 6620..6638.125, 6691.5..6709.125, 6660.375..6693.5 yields -0.97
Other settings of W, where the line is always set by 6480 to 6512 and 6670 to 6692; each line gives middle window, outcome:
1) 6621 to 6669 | 0.34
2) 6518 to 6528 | 0.78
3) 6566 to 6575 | -1.19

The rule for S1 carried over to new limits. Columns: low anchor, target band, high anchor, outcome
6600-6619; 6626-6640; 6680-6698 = -0.9 Angstrom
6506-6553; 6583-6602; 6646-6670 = -4.8 Angstrom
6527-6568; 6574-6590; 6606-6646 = -2.7 Angstrom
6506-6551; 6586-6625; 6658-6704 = 1.4 Angstrom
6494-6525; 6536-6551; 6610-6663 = -4.6 Angstrom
